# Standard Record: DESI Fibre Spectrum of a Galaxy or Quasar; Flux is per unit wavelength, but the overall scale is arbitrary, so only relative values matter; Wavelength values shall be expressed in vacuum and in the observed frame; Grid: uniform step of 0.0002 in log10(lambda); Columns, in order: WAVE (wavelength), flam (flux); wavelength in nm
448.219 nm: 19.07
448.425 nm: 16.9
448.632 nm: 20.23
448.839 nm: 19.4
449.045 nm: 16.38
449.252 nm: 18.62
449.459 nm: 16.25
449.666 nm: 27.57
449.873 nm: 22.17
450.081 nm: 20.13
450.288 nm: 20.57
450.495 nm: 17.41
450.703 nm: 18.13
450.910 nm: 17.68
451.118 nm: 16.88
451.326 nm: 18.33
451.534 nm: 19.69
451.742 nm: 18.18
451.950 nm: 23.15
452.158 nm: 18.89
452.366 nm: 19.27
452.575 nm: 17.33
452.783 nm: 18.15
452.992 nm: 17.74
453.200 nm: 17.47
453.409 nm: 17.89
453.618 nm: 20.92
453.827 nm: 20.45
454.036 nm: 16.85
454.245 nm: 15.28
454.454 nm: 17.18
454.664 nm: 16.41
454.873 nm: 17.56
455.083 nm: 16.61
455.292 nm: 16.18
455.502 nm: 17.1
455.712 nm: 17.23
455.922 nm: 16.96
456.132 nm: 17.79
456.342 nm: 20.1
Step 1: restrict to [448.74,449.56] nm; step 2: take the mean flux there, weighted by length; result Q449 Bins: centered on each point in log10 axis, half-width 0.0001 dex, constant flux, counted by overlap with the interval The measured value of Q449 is 17.7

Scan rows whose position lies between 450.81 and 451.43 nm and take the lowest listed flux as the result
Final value 16.88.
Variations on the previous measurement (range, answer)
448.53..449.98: 16.25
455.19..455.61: 16.18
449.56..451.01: 17.41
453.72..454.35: 15.28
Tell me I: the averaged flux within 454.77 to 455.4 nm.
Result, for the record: 16.8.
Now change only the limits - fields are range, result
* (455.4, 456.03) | 17.1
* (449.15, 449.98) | 21.1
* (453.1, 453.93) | 19.2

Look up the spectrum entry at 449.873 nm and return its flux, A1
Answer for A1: 22.17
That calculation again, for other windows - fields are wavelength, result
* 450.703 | 18.13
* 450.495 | 17.41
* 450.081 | 20.13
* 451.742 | 18.18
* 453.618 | 20.92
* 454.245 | 15.28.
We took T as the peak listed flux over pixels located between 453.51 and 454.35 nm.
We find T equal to 20.92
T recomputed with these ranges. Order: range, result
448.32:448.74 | 20.23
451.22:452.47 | 23.15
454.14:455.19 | 17.56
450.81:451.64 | 19.69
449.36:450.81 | 27.57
